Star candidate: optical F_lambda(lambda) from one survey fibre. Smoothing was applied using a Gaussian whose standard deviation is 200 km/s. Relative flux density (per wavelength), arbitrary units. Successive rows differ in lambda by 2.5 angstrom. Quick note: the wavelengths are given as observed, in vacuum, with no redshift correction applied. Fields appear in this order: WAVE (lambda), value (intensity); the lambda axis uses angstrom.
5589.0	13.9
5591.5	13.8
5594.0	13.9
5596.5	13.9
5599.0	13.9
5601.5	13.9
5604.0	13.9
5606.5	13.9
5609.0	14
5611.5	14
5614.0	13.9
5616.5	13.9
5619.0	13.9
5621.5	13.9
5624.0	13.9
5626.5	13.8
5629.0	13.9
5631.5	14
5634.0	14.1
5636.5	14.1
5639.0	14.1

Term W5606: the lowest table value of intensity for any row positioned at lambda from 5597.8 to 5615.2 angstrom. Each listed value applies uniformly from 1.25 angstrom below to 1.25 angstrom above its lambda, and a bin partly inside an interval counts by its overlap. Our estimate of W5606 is 13.9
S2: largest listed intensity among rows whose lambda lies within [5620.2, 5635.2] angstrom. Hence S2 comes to 14.1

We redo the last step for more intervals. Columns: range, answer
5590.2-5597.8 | 13.9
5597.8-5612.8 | 14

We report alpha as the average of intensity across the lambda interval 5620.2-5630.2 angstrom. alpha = 13.9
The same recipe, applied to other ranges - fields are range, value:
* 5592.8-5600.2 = 13.9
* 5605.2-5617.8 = 13.9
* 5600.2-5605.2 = 13.9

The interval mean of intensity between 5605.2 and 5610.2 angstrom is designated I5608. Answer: 13.9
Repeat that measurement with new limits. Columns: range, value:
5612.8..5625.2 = 13.9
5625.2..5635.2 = 13.9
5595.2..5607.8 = 13.9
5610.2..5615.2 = 14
